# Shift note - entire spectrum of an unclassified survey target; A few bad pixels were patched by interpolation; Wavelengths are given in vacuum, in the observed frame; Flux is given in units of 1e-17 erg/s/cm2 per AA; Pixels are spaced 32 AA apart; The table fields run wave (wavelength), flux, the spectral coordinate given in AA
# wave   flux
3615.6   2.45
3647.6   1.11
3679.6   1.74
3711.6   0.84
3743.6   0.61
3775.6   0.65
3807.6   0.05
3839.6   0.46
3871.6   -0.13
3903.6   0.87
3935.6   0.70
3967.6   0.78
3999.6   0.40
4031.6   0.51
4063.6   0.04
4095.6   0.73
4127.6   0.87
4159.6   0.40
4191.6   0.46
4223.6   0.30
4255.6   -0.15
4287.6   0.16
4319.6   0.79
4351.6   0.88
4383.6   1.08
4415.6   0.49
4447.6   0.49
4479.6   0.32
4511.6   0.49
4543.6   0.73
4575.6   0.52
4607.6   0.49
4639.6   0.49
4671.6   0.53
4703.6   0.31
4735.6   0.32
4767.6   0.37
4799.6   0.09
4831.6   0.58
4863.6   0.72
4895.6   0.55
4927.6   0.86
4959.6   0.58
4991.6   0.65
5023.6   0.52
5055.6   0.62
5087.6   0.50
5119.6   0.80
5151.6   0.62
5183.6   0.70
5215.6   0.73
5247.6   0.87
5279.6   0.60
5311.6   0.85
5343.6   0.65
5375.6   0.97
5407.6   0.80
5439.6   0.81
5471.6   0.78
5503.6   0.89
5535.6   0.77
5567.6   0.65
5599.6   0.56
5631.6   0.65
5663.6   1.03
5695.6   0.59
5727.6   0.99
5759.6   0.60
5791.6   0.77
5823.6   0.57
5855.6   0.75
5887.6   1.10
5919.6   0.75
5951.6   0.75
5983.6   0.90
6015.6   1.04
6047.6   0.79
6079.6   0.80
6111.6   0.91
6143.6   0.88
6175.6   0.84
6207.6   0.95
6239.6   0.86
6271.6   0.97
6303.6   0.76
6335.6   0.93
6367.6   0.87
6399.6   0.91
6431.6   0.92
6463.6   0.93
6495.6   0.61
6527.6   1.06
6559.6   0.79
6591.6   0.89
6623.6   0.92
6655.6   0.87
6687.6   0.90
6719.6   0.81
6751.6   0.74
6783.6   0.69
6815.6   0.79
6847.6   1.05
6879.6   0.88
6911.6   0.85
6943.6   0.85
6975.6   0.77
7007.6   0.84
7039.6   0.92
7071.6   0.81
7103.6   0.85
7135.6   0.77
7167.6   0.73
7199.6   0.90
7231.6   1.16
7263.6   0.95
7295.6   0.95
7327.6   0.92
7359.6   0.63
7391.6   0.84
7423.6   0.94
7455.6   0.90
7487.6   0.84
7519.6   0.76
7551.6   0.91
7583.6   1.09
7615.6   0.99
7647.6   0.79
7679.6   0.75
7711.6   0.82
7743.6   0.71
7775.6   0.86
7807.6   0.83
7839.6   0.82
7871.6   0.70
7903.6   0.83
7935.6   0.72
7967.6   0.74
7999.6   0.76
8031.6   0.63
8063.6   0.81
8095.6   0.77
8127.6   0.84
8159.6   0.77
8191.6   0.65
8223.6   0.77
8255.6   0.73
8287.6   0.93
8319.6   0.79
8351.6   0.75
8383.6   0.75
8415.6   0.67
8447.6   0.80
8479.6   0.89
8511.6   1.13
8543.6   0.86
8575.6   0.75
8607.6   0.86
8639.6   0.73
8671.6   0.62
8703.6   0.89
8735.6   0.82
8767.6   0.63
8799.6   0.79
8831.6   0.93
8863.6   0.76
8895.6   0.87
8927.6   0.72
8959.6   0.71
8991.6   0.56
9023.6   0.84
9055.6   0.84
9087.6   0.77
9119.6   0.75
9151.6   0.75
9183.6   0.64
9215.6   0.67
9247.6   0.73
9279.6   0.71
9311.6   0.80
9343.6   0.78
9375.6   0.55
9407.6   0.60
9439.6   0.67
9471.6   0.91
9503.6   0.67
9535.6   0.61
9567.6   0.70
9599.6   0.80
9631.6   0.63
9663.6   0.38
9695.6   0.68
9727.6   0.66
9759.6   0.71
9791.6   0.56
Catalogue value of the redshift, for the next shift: 0.30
